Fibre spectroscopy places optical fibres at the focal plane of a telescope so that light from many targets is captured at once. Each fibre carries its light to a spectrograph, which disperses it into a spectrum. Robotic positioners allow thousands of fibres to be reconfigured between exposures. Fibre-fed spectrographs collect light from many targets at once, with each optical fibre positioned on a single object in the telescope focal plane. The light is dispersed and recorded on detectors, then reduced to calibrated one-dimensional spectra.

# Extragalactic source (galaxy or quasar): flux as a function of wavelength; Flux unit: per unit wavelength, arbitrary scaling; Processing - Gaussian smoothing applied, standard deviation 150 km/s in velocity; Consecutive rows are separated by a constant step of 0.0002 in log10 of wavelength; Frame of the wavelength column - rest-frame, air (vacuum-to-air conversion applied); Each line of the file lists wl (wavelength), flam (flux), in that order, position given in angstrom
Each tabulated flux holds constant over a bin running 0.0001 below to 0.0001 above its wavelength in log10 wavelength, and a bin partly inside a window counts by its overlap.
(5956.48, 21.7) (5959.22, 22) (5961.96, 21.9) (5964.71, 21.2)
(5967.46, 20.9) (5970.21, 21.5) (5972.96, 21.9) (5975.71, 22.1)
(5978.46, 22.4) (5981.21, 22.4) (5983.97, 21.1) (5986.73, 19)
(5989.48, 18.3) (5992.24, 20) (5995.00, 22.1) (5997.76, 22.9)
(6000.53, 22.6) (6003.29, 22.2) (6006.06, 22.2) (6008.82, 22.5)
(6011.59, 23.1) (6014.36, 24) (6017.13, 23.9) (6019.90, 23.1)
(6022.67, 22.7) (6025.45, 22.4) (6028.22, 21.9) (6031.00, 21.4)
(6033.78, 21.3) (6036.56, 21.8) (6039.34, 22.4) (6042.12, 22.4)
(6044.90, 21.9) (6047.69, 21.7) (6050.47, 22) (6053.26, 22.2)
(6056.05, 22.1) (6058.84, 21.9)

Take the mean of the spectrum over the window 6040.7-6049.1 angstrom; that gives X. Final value 22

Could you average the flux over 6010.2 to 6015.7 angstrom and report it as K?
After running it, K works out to 23.5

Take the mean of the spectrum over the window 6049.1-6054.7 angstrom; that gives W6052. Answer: 22.1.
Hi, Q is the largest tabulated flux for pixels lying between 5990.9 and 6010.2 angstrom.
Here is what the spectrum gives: 22.9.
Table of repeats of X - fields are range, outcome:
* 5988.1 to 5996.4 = 20.2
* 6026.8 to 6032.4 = 21.7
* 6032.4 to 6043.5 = 22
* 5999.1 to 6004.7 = 22.4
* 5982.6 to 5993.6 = 19.6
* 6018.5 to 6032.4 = 22.3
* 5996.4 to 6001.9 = 22.7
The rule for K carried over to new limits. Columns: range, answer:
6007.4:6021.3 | 23.3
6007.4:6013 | 22.8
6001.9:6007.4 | 22.2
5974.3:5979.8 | 22.3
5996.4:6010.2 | 22.5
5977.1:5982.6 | 22.4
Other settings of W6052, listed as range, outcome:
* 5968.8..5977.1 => 21.8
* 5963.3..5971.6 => 21.2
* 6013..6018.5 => 24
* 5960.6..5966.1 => 21.5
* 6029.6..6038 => 21.5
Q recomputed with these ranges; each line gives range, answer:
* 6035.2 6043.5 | 22.4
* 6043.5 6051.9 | 22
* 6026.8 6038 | 21.9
